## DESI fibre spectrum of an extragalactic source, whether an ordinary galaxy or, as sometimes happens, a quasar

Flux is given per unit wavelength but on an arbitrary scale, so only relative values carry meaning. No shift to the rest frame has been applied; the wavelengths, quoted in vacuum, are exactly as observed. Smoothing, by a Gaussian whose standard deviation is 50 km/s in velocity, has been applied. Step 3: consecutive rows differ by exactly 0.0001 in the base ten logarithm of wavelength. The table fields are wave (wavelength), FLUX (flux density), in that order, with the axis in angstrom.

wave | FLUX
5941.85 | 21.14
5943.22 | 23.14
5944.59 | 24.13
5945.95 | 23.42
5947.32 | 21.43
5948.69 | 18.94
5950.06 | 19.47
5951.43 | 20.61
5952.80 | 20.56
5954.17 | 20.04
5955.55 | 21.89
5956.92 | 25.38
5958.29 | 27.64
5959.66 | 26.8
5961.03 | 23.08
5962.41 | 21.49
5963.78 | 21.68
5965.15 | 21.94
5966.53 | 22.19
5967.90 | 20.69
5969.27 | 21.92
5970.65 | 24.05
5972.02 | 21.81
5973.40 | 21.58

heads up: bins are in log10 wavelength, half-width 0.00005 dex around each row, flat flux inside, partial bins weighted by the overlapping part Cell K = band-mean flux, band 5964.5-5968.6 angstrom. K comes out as 21.6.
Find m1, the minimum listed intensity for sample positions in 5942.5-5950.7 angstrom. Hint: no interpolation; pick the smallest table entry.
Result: 18.94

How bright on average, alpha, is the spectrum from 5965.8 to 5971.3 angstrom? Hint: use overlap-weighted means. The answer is 22.2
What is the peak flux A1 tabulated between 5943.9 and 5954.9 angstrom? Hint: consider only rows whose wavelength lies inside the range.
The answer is 24.13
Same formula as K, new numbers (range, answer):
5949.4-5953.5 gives 20.2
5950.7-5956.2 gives 20.7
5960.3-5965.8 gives 22.1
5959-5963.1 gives 23.8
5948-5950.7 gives 19.2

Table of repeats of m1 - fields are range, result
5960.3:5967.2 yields 21.49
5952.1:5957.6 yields 20.04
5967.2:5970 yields 20.69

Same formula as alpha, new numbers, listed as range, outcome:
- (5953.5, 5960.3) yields 24.3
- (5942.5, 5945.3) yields 23.7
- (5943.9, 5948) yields 23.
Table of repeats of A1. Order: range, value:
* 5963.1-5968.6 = 22.19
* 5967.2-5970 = 21.92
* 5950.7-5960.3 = 27.64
